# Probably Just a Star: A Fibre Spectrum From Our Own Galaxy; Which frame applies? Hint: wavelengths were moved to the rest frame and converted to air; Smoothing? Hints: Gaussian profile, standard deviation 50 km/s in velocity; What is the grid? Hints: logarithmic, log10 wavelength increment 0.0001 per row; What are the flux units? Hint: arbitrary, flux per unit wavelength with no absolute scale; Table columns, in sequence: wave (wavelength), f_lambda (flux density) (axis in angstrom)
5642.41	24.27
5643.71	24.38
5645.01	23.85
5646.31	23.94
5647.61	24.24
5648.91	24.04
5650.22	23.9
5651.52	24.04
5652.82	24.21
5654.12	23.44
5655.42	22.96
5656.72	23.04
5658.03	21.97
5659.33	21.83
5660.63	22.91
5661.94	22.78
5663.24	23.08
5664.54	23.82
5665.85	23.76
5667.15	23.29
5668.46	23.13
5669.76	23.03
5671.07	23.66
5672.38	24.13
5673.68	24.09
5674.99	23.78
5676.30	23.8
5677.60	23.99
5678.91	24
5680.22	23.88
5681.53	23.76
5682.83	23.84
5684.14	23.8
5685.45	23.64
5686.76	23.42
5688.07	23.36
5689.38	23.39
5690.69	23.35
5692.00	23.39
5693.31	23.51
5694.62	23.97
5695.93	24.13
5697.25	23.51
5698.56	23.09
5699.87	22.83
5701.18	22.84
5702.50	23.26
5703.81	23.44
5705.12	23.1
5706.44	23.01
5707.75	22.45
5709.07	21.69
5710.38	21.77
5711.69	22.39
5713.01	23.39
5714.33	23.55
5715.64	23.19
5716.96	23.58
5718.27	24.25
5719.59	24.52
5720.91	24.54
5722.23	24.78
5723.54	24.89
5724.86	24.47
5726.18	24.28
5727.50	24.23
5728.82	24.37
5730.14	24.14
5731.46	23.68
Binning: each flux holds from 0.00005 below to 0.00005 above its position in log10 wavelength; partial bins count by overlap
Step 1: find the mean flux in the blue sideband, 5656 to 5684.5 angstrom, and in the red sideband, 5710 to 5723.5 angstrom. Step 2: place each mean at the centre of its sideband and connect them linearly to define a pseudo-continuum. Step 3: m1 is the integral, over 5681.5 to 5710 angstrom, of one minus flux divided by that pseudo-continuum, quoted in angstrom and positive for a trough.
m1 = 0.4 angstrom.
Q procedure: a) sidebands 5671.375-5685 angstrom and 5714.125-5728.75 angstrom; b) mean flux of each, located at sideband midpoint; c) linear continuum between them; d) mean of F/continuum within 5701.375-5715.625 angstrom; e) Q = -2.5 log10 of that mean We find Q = 0.06 mag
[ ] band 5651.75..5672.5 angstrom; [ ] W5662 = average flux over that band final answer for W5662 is 23.2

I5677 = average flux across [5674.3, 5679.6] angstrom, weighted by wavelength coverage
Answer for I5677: 23.9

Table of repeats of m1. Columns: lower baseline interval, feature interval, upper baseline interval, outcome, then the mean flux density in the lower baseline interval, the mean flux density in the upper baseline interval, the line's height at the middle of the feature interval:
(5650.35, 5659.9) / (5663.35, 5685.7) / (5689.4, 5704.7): -0.4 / 23.1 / 23.4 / 23.3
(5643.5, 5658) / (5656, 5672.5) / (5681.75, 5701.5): 0.4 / 23.7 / 23.5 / 23.6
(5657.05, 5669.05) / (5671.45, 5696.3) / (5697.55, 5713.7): -1.0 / 22.9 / 22.8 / 22.9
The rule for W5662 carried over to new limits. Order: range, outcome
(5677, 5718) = 23.3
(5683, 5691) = 23.5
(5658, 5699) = 23.5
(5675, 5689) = 23.7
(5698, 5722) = 23.2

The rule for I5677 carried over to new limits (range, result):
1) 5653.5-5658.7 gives 22.8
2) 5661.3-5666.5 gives 23.4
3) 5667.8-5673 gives 23.4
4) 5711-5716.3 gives 23.1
